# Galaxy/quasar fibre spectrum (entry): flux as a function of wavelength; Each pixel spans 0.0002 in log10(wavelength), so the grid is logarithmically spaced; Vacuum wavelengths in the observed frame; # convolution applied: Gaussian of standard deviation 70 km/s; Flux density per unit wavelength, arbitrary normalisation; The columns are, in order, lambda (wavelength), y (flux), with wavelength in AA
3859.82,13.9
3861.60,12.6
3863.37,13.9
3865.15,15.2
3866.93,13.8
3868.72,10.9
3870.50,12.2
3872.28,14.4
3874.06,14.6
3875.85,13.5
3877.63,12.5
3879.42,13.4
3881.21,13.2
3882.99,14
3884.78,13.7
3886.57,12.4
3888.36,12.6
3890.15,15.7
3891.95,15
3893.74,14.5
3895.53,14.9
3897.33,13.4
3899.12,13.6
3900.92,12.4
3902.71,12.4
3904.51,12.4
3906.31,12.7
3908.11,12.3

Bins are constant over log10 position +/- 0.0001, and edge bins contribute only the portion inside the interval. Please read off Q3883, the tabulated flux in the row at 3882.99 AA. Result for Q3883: 14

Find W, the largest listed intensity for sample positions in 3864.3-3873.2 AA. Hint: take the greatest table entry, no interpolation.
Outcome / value 15.2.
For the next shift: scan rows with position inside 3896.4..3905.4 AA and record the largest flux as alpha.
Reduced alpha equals 13.6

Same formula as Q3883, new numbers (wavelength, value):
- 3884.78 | 13.7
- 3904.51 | 12.4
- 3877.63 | 12.5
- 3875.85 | 13.5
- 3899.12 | 13.6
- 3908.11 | 12.3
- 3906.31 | 12.7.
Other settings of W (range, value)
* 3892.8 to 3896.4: 14.9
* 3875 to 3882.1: 13.5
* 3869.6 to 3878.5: 14.6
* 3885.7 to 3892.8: 15.7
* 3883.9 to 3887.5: 13.7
